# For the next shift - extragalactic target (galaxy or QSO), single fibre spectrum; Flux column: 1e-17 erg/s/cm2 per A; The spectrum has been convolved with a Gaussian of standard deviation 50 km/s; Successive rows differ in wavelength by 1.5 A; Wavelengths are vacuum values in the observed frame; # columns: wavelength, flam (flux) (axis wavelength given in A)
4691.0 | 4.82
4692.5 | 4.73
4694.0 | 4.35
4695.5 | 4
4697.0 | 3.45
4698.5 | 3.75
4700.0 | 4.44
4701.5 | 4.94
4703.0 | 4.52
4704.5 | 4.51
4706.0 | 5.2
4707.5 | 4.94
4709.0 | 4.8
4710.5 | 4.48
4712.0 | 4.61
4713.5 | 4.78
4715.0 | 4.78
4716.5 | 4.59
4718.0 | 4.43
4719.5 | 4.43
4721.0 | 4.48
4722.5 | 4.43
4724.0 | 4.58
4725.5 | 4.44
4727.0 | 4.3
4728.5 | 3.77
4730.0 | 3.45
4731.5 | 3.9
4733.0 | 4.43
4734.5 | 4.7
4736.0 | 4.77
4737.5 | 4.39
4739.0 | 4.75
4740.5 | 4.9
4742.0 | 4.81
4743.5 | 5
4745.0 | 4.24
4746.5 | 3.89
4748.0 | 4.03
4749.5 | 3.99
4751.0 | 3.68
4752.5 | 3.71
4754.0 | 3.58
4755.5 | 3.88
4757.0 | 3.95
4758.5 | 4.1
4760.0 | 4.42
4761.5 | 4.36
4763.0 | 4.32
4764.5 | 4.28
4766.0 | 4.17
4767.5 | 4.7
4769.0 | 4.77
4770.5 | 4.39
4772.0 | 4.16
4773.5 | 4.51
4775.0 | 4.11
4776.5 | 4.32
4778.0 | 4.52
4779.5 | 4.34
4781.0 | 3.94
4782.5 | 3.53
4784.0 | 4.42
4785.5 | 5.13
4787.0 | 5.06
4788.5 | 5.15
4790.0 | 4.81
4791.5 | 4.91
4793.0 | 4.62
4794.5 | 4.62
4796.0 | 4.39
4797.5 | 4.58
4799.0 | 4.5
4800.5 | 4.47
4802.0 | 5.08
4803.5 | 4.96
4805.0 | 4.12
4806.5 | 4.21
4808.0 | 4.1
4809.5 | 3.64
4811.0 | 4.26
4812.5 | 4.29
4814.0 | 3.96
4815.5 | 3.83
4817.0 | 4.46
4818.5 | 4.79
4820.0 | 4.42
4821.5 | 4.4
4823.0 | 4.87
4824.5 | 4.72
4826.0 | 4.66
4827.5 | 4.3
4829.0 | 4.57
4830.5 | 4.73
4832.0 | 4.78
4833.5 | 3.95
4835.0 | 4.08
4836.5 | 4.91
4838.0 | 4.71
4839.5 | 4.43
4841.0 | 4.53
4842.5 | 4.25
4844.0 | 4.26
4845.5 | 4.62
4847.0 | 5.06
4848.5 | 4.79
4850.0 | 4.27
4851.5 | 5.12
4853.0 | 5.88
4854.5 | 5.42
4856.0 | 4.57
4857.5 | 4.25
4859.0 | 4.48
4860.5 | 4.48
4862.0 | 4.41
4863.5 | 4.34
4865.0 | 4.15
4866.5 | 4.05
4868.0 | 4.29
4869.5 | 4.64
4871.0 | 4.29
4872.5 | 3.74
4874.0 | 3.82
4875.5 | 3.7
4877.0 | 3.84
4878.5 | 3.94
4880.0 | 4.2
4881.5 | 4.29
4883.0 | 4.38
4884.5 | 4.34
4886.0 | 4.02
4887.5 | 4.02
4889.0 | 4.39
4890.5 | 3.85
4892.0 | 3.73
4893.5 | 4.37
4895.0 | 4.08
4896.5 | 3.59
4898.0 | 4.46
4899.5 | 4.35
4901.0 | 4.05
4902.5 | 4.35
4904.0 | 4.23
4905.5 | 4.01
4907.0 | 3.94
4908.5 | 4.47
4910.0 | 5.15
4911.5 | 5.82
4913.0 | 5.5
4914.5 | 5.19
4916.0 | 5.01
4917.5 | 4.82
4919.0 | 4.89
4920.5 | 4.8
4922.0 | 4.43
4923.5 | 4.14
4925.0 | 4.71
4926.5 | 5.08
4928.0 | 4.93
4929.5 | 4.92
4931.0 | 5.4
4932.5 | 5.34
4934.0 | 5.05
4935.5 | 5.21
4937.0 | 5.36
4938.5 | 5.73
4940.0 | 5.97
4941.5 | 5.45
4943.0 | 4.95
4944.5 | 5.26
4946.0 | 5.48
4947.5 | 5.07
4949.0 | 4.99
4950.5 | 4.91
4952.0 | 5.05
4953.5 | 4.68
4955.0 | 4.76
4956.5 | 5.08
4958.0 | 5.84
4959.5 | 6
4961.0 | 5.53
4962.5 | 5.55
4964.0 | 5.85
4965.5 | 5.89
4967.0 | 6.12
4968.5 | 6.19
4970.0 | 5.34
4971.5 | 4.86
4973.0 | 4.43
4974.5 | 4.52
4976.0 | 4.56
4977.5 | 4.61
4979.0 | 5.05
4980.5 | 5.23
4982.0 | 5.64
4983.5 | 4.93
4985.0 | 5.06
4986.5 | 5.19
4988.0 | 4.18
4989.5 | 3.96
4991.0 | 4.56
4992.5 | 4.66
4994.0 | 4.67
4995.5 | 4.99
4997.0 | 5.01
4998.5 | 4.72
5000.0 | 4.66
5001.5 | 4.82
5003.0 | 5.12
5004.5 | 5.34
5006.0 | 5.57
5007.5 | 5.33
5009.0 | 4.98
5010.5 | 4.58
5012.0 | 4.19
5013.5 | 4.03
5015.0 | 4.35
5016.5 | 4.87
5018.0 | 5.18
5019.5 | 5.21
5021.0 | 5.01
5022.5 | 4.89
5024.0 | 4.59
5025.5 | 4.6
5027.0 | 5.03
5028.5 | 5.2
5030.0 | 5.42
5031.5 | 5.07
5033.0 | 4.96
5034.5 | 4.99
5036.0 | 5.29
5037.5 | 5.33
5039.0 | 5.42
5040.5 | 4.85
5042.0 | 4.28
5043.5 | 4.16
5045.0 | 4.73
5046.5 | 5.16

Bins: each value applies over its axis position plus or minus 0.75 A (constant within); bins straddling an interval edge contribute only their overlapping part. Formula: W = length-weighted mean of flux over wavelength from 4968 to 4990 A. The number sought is 4.91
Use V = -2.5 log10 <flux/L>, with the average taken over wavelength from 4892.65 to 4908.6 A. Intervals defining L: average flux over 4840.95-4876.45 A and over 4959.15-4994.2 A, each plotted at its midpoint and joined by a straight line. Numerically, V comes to 0.13 mag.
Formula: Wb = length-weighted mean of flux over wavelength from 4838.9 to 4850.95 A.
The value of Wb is 4.54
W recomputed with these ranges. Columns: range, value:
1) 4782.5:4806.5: 4.67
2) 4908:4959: 5.11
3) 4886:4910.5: 4.17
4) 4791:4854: 4.53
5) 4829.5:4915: 4.41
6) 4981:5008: 4.91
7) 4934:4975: 5.34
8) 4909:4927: 4.95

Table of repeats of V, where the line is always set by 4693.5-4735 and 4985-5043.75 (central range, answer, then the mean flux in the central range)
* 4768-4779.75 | 0.024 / 4.4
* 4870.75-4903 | 0.147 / 4.08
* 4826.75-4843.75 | 0.029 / 4.47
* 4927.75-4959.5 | -0.104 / 5.23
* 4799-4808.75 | 0.013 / 4.49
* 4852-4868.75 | 0.011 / 4.58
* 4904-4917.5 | -0.032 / 4.85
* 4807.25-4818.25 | 0.112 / 4.11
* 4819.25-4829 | 0.003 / 4.56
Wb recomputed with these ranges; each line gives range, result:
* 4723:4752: 4.31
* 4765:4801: 4.5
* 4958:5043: 5.01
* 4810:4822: 4.29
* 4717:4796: 4.36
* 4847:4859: 4.88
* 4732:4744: 4.7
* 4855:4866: 4.4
